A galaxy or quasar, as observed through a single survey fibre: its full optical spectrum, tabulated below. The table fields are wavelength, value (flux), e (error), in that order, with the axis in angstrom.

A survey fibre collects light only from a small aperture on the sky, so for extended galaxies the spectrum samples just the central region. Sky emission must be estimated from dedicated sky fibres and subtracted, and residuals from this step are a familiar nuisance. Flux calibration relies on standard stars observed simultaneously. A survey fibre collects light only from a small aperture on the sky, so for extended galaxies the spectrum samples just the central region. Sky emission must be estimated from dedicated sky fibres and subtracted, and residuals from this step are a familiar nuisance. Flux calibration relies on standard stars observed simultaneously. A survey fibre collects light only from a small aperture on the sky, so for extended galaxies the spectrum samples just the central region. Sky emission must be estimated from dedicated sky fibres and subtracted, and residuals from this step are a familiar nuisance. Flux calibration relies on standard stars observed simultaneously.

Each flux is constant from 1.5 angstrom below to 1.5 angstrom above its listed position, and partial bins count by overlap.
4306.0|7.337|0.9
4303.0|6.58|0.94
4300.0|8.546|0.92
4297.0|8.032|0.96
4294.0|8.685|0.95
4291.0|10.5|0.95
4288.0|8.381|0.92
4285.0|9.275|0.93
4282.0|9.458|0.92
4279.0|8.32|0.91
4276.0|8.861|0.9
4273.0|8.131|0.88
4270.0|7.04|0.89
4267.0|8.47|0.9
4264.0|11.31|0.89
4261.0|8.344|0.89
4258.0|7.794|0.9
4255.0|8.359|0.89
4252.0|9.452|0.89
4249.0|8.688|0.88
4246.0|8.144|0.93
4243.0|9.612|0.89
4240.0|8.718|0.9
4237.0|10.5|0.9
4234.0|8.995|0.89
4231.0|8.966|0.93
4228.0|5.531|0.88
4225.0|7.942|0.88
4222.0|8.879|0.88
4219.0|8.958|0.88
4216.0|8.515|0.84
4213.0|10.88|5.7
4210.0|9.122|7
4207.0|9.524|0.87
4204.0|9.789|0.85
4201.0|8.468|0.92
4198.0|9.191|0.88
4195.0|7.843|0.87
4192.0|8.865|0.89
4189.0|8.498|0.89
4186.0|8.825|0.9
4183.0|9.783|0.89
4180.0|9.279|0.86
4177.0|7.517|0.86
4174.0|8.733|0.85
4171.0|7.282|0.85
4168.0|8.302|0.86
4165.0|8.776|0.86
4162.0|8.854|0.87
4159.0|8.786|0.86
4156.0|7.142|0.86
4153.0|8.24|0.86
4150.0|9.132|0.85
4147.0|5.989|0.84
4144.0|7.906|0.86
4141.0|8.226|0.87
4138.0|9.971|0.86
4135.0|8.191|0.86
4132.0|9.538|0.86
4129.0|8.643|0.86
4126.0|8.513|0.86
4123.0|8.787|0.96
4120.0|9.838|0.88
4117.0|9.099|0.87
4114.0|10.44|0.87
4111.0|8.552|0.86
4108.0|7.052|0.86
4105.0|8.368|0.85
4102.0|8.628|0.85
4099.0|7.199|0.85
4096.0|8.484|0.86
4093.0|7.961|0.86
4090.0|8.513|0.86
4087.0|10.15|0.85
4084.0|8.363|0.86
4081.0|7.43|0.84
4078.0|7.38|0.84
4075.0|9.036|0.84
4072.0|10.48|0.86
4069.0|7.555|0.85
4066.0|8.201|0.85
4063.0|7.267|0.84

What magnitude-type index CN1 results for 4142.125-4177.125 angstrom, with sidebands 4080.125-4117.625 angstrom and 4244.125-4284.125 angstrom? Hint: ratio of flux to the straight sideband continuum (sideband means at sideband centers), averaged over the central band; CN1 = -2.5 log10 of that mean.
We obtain 0.06 mag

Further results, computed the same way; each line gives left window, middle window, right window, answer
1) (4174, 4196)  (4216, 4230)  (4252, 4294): 0.10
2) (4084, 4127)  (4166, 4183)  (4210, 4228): 0.04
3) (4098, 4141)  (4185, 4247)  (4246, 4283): -0.02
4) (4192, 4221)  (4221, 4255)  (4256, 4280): 0.02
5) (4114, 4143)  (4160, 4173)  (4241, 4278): 0.07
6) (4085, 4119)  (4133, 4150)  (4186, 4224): 0.07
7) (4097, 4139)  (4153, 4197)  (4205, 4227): 0.06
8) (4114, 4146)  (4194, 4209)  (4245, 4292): -0.02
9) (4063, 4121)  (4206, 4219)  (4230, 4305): -0.09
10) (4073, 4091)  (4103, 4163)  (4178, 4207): 0.02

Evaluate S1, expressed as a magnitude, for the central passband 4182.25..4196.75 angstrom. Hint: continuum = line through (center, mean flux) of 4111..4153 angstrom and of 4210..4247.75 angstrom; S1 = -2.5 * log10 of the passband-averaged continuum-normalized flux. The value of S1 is 0.01 mag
